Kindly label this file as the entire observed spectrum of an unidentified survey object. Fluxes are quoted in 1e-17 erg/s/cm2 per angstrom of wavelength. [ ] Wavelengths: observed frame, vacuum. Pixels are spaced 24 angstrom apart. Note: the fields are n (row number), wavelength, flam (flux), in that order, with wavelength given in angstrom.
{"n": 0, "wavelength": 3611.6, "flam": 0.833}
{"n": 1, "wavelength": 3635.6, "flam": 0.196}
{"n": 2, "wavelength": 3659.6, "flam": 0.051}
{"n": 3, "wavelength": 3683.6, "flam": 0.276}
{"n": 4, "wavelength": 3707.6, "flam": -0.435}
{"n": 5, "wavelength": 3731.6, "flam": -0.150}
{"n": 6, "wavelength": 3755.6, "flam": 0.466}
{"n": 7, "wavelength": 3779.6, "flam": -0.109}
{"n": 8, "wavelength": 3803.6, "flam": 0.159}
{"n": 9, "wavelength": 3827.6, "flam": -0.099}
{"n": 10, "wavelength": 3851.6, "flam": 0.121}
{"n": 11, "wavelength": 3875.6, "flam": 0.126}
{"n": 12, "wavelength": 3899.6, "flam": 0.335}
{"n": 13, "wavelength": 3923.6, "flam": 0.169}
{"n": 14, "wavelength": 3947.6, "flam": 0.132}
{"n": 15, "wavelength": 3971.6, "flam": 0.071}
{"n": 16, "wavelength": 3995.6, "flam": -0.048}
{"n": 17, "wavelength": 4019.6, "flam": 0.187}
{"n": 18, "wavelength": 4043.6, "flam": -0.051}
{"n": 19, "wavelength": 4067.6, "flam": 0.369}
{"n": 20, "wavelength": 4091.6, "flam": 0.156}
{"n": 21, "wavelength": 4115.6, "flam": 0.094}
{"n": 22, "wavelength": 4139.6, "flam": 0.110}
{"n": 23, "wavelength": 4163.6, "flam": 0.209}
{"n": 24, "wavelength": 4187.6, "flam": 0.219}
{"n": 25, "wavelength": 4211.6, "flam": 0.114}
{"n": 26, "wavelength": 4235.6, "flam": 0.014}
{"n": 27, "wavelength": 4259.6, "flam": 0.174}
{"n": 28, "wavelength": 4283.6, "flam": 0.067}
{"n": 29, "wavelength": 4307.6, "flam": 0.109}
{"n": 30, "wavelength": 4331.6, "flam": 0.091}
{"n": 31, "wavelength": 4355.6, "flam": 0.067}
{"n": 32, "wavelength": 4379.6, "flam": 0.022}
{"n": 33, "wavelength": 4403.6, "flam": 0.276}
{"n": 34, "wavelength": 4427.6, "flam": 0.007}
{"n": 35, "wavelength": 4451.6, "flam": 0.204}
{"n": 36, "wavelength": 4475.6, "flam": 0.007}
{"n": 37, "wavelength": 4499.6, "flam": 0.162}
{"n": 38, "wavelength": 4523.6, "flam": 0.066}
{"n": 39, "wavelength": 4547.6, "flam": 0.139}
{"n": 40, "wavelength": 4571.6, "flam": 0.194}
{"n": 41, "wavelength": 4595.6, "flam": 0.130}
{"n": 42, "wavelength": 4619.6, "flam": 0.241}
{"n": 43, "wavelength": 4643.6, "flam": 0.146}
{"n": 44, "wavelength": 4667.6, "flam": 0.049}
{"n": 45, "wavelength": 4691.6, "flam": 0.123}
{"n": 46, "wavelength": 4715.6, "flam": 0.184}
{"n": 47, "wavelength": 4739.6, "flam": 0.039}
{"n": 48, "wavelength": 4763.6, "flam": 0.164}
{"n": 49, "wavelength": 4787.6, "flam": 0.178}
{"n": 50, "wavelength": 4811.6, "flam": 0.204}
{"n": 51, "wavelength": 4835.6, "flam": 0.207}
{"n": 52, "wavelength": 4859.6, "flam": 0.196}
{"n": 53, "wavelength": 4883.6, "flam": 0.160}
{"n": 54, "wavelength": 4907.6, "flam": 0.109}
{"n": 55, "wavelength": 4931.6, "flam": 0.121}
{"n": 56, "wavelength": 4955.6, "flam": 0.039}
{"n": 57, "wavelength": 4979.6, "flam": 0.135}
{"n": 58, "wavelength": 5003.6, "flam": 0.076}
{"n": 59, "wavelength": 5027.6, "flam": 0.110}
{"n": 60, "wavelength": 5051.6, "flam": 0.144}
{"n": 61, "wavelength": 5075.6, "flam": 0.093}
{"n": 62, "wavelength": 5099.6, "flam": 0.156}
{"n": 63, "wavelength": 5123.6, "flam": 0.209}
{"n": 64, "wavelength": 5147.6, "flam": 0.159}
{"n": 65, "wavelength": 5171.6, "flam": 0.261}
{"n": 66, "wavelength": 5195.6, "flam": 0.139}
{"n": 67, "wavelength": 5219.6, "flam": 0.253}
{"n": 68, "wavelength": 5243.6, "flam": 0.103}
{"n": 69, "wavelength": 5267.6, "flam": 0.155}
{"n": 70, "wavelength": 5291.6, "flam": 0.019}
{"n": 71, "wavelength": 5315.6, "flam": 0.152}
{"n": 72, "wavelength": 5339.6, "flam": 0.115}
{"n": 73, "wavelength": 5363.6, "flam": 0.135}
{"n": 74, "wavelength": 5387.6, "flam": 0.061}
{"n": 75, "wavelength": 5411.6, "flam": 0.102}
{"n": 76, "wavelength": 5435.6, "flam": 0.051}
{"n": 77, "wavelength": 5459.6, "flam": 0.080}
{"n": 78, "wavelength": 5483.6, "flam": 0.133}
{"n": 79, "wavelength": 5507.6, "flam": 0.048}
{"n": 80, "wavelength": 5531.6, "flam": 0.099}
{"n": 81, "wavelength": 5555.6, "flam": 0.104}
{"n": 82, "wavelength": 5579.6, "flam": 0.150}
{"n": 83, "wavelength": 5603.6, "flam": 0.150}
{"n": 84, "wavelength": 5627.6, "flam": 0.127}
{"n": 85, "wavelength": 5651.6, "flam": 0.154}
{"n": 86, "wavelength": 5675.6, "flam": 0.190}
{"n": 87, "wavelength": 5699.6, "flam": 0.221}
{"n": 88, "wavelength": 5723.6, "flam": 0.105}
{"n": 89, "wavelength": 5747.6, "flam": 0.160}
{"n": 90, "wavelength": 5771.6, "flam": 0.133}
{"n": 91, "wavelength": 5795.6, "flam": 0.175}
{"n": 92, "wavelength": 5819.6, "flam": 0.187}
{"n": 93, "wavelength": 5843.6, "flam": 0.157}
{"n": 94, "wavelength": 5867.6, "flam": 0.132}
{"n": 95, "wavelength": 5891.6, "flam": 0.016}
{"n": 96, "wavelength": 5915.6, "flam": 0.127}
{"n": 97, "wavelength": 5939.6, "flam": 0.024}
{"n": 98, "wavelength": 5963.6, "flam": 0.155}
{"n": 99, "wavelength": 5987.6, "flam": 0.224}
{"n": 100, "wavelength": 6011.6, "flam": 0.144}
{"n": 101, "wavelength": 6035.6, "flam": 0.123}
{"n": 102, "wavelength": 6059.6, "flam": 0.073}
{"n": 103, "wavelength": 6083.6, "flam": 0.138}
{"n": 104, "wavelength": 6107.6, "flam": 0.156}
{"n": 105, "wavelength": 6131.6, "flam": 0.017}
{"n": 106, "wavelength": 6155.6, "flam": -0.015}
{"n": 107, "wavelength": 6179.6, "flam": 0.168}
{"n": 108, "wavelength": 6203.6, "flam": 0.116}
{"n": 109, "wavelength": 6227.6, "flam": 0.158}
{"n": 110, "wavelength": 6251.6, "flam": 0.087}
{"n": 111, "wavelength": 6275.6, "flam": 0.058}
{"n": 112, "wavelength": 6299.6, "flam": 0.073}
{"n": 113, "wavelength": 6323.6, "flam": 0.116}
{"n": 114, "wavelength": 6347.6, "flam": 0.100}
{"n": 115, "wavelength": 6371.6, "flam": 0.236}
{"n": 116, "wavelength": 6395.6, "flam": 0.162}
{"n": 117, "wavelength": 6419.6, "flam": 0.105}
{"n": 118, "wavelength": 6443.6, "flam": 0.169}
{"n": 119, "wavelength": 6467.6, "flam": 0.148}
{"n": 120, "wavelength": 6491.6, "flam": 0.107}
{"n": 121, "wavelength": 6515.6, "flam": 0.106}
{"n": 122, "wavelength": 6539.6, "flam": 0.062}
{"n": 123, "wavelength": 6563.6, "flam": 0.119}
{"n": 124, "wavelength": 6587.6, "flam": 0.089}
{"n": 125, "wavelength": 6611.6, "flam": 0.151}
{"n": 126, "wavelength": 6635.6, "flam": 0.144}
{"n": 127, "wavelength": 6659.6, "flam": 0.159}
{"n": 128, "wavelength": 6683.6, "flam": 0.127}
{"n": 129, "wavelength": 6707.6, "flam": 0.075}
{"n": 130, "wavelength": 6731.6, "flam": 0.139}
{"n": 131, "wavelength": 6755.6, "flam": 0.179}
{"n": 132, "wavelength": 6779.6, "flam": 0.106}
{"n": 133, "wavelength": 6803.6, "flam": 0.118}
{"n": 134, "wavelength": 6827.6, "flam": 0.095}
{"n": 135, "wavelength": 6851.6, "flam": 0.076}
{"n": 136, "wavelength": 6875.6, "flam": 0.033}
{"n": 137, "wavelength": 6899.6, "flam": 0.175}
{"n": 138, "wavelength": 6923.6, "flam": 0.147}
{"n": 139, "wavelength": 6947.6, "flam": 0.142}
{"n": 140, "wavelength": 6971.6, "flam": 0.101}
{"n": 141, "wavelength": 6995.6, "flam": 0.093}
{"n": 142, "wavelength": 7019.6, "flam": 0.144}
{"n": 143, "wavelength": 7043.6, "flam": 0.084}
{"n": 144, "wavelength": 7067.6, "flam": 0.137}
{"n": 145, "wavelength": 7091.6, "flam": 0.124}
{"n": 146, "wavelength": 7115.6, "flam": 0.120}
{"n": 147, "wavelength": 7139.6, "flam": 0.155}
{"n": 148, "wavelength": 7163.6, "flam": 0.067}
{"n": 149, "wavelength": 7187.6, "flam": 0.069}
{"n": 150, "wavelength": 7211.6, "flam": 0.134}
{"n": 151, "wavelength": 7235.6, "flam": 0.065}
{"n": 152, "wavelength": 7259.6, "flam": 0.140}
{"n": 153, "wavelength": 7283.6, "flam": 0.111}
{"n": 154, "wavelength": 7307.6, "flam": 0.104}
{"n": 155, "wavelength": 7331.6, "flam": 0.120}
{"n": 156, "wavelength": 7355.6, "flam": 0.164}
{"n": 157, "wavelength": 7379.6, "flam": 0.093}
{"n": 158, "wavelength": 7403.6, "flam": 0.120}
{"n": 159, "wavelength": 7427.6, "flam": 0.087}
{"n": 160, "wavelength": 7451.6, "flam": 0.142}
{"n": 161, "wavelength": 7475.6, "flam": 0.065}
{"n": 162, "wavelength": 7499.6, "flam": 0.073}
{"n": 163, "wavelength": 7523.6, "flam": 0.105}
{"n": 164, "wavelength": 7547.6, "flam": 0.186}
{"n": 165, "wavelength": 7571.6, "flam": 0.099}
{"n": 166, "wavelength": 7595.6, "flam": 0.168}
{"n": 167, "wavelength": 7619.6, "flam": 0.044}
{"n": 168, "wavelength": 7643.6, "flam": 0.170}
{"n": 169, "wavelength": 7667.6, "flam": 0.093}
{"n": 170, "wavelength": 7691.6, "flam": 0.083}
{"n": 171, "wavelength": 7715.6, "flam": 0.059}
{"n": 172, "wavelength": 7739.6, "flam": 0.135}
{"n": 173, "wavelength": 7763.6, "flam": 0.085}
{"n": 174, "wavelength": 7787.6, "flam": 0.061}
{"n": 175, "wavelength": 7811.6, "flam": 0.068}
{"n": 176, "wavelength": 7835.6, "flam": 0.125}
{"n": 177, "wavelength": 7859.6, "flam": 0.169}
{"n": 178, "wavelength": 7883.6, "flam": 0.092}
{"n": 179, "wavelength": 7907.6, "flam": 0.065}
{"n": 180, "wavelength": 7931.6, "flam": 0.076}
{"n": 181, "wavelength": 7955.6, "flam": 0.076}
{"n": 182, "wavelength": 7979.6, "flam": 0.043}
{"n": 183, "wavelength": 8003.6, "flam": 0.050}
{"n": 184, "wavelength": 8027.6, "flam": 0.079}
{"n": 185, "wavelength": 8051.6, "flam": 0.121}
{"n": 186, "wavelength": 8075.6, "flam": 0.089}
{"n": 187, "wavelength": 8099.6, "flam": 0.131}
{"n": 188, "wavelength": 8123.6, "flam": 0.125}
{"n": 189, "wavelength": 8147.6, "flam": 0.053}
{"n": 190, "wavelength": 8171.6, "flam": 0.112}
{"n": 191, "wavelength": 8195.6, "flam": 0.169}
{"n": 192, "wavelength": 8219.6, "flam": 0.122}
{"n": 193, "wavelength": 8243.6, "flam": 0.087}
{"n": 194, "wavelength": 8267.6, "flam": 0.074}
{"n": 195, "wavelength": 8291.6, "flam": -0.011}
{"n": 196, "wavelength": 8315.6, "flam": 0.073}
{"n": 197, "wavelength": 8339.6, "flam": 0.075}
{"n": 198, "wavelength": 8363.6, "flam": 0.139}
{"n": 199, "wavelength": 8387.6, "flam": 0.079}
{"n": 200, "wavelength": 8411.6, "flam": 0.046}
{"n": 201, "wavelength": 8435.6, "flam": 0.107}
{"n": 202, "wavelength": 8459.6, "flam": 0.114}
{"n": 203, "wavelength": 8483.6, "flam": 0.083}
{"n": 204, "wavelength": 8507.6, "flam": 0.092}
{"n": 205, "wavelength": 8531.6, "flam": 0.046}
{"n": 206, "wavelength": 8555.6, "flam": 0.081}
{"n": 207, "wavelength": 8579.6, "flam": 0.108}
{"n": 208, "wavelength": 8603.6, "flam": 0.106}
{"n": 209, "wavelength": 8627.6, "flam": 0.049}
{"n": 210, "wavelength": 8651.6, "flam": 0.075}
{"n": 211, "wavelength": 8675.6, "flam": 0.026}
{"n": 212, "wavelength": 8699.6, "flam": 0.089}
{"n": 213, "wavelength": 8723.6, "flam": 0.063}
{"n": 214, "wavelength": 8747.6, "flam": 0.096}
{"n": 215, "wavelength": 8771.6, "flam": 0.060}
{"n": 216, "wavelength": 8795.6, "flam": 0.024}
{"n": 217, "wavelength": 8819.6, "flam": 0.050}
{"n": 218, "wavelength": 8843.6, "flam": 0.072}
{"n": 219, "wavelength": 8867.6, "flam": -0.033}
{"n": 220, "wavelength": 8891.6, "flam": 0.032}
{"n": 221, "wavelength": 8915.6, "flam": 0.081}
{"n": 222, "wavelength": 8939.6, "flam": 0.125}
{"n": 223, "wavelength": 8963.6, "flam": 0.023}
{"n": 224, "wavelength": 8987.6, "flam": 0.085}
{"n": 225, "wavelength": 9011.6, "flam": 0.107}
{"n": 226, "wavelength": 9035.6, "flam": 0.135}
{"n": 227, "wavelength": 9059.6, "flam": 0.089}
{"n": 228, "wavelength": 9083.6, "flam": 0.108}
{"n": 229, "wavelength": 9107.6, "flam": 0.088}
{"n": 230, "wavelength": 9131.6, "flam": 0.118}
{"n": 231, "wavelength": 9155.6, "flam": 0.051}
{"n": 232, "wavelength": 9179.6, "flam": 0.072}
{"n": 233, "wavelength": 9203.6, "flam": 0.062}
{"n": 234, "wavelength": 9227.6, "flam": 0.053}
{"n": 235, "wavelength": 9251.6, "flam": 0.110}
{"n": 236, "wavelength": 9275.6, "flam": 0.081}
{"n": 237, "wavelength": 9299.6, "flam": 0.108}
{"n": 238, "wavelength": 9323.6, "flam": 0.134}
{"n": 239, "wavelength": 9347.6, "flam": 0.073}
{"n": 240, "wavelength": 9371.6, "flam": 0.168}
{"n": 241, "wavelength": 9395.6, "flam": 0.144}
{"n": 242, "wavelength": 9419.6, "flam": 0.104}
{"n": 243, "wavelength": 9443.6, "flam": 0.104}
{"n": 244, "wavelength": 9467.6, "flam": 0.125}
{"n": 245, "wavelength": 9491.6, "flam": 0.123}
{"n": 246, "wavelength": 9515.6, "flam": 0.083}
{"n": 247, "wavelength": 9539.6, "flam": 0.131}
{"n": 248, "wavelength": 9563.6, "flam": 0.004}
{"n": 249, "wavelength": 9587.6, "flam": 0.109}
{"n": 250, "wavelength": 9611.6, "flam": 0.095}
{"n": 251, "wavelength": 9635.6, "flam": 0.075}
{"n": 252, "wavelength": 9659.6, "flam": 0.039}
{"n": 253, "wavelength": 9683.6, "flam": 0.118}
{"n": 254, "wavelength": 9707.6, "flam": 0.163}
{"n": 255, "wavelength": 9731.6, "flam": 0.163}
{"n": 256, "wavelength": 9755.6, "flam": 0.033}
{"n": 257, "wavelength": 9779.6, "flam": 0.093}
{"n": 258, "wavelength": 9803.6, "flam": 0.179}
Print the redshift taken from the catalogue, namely 0.196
